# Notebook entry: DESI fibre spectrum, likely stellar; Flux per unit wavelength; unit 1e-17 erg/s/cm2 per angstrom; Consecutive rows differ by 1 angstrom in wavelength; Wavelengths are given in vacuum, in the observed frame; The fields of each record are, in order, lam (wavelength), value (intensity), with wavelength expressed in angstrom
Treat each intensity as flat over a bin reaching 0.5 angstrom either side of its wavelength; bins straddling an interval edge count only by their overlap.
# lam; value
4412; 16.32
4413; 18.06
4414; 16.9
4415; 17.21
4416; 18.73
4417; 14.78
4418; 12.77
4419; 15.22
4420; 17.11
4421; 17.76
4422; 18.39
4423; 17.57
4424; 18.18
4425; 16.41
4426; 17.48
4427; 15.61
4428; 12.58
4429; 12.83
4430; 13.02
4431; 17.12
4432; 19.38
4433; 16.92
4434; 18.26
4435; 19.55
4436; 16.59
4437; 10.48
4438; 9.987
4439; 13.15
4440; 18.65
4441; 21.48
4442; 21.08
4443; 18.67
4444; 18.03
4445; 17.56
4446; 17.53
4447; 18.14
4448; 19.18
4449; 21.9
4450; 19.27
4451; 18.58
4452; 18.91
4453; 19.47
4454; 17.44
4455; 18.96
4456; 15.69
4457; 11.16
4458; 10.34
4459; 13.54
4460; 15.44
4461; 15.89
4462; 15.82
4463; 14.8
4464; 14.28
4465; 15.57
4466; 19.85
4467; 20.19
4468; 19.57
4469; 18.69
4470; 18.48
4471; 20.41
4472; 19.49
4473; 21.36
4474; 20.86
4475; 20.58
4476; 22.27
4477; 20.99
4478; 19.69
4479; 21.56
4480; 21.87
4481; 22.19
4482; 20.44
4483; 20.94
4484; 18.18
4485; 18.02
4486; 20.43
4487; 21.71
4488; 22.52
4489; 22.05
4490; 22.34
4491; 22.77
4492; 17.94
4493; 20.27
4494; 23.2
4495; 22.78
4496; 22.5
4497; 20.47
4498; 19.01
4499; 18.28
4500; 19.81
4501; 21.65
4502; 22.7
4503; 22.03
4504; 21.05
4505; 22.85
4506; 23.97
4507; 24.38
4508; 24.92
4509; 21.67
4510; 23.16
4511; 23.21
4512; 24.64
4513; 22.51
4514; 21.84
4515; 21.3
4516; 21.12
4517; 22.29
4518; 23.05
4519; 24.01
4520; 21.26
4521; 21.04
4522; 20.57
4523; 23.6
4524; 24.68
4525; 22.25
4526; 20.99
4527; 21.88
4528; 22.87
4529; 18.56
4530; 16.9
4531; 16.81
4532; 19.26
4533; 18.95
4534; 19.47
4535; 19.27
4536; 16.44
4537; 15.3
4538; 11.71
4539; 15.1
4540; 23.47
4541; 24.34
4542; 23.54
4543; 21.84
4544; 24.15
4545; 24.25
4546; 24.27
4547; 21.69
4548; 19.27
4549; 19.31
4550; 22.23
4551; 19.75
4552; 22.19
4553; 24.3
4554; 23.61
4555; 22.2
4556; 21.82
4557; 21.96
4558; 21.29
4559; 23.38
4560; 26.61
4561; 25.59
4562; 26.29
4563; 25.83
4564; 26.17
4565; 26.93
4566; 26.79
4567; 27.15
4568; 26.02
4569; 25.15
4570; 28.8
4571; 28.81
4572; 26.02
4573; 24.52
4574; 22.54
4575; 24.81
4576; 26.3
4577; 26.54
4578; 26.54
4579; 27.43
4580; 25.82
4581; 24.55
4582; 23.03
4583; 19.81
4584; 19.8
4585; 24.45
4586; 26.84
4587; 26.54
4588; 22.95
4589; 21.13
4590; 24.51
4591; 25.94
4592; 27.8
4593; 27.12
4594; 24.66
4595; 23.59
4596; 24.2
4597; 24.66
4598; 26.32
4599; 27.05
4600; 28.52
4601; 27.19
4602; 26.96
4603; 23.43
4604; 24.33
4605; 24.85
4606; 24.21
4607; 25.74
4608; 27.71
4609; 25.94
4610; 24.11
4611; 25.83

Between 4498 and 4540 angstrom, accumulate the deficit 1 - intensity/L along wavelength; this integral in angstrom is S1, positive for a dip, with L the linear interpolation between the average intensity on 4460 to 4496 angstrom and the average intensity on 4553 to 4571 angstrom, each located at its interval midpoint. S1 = 2.7 angstrom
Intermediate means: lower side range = 19.9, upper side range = 25.1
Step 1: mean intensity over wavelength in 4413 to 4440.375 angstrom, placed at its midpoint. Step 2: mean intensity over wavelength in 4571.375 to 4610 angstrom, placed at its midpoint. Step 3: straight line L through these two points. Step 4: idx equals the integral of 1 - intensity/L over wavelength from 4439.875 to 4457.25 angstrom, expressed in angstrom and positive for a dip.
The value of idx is -1.3 angstrom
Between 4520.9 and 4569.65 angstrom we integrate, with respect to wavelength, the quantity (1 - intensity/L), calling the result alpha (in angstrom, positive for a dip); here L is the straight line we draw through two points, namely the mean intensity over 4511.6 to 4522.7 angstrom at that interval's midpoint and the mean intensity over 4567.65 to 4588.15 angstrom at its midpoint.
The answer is 3.2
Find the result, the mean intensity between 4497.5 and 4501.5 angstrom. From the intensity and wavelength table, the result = 19.7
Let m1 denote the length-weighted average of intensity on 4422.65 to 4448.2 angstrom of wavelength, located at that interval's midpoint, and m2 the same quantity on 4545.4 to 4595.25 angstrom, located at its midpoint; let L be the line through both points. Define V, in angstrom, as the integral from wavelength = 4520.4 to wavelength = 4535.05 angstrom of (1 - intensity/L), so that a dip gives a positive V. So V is 1.0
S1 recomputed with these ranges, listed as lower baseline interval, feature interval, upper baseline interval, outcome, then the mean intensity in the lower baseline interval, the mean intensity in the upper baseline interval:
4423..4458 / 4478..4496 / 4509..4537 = -1.7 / 16.9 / 21.1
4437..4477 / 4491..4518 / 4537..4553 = -3.4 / 17.7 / 21.1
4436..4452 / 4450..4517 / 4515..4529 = -0.3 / 17.6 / 22.1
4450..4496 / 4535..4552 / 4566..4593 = 2.0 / 19.1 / 25.2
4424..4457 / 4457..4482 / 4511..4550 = 0.0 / 17.1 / 20.9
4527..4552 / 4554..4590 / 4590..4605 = -2.6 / 20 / 25.8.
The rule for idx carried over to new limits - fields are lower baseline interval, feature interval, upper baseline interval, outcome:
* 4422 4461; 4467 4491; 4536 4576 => -2.3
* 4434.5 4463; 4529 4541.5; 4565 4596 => 2.4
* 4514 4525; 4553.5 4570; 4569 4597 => -0.6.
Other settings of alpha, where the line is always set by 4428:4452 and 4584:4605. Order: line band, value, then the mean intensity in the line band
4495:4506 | -0.47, 21.2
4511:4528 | -0.80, 22.4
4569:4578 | -0.69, 26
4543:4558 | 0.52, 22.2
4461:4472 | 0.50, 17.8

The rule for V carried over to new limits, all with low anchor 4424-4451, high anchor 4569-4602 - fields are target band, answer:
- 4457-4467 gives 1.8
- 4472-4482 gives -1.0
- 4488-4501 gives -0.5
